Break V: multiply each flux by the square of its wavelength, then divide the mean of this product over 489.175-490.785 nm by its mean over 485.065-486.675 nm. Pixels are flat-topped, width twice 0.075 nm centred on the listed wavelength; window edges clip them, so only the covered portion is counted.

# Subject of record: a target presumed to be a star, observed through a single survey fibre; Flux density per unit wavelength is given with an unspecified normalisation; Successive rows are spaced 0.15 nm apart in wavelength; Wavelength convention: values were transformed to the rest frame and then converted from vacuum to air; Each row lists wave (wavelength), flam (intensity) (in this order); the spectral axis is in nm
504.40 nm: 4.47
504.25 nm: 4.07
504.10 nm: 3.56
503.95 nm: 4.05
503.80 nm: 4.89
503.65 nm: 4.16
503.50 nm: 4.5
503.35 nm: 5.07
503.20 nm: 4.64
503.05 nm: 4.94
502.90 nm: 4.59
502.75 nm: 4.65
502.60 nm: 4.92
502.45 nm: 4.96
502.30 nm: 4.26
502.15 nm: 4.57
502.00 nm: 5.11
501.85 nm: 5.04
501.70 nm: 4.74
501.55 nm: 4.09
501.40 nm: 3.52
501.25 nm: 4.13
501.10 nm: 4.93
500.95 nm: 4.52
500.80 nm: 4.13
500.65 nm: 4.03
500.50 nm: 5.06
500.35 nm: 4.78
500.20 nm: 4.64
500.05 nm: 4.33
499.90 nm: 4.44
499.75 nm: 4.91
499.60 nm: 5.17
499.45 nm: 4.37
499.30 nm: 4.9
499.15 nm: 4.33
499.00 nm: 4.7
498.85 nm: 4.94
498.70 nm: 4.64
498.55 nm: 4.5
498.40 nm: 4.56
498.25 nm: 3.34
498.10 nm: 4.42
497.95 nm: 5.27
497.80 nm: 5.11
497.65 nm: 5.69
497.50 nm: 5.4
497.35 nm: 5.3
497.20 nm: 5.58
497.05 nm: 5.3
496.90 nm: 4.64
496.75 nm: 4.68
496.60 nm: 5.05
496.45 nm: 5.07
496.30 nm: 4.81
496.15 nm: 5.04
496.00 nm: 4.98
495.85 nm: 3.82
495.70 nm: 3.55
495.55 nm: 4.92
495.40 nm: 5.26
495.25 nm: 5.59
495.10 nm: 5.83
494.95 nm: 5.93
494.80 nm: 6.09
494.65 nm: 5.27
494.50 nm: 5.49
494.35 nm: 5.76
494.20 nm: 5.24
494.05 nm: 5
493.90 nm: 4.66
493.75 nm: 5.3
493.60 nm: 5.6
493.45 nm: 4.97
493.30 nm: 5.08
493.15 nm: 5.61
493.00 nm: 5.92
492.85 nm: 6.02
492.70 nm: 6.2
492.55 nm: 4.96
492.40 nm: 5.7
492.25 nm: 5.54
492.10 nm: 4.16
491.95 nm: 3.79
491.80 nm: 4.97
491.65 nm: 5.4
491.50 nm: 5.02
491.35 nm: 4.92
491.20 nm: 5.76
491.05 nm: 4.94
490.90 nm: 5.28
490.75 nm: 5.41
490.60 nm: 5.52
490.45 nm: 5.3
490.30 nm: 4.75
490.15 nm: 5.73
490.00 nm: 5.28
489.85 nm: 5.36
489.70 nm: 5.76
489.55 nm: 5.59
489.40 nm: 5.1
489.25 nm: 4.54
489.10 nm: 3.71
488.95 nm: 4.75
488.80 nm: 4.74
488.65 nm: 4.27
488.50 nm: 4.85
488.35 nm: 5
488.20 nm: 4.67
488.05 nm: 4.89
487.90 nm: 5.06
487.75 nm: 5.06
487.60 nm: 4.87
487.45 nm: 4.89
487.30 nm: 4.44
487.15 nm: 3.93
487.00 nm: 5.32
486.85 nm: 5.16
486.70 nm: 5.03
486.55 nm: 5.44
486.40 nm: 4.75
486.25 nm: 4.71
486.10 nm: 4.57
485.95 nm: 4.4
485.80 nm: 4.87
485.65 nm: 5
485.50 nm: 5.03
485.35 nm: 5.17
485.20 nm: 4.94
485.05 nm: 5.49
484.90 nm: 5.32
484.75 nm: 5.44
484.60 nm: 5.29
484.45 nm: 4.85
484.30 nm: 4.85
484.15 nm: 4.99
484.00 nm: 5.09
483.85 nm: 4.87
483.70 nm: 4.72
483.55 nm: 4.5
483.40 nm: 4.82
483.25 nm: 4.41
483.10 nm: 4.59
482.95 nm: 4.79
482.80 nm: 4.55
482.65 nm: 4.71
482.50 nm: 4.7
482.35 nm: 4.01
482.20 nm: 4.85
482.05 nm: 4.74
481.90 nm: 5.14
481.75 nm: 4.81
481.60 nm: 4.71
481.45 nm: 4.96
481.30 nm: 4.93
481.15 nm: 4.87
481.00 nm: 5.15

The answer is 1.10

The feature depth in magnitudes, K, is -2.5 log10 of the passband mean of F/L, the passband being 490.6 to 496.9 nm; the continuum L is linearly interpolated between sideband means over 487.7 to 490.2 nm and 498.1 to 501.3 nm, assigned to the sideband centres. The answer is -0.09 mag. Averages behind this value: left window 4.95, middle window 5.18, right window 4.54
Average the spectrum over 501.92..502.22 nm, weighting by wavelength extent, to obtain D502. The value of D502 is 4.85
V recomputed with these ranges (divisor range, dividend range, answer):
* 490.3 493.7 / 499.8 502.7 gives 0.90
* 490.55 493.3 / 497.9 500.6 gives 0.90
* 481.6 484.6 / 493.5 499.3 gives 1.11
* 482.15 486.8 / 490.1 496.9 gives 1.11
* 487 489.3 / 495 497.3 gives 1.10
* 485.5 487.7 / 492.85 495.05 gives 1.16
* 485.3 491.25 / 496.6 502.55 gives 0.99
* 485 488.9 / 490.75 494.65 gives 1.11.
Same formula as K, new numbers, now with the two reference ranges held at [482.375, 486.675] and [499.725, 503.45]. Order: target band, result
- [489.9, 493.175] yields -0.111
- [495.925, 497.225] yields -0.071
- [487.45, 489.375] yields 0.022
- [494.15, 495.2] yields -0.201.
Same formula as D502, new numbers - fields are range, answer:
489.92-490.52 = 5.27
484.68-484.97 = 5.38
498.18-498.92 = 4.4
